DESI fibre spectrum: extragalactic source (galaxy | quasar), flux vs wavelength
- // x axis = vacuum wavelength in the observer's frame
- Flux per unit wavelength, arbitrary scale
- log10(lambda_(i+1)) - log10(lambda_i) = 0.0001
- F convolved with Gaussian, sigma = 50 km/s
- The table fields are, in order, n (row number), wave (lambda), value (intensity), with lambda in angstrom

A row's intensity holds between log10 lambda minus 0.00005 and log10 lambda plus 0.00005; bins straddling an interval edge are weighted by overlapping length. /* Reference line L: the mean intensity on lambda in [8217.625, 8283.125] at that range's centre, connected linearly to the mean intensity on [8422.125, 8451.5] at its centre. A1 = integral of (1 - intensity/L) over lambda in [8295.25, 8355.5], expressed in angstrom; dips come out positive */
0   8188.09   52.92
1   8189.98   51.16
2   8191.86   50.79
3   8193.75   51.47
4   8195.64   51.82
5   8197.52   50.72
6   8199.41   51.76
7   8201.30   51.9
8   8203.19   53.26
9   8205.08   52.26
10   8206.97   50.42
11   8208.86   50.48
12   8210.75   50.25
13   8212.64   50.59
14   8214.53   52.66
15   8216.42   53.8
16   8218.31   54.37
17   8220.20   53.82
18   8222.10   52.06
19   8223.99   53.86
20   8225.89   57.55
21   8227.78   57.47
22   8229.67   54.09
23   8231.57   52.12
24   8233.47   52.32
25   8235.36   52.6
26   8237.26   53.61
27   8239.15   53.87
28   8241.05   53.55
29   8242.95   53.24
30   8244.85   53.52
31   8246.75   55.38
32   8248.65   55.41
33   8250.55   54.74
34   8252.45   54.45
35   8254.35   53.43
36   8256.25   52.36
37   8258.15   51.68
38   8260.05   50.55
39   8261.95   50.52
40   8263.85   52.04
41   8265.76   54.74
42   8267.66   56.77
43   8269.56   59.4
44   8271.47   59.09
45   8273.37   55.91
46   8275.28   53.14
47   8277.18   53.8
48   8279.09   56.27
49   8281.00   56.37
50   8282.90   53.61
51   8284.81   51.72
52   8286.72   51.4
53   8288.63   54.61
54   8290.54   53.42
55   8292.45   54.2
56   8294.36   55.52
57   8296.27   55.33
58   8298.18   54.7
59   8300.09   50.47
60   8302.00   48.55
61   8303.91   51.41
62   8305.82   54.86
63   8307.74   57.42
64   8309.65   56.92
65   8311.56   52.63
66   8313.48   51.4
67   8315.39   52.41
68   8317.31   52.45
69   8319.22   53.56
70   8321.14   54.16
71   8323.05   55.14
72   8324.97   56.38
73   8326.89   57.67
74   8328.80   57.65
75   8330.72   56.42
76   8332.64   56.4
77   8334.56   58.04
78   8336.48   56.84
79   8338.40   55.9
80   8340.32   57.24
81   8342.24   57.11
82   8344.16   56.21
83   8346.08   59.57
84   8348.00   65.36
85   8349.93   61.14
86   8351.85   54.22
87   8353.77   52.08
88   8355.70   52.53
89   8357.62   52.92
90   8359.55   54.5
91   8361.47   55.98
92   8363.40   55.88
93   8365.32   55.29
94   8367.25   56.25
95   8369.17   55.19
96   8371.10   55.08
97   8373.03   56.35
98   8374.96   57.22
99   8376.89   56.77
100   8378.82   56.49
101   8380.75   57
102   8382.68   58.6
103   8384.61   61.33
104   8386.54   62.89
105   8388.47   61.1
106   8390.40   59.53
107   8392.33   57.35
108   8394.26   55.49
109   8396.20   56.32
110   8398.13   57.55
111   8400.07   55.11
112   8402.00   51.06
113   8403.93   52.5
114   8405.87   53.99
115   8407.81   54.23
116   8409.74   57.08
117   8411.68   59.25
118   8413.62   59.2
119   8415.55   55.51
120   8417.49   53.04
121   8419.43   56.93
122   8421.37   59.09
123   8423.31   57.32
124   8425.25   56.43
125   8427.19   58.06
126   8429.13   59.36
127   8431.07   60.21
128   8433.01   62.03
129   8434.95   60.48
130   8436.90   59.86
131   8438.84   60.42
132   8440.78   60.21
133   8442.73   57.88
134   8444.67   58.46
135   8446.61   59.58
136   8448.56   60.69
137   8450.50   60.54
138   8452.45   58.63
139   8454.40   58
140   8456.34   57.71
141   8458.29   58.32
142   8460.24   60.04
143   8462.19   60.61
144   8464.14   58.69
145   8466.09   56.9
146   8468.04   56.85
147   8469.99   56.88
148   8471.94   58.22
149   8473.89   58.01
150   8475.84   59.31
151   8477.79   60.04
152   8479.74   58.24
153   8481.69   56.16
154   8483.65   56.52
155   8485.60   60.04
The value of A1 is 1.0 angstrom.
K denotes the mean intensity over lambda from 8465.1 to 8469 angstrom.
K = 56.9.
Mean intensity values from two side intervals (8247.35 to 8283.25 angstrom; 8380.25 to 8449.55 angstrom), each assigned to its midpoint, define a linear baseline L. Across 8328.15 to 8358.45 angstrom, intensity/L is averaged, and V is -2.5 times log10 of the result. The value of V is -0.011 mag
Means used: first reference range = 54.5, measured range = 56.9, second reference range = 57.9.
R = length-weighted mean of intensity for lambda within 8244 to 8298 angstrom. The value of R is 54.3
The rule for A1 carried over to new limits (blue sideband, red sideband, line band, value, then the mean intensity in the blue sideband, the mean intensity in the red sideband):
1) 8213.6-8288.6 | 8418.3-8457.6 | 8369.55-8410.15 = 0.69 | 54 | 59.1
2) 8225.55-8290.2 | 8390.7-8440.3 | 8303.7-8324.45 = 0.46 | 54.1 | 57.2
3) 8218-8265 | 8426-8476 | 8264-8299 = -0.22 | 53.5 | 59.1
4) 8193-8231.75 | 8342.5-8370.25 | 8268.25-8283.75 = -0.49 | 52.7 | 56.2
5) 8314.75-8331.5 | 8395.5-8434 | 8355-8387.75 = -0.34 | 55.1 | 56.7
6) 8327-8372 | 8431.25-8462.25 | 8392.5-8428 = 1.44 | 56.5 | 59.6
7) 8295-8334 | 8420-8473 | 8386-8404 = 0.05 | 54.4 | 58.9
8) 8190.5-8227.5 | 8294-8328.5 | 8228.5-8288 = -0.87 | 52.4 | 54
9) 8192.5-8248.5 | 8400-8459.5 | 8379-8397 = -0.60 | 52.9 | 57.8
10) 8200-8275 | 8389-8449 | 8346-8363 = -0.05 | 53.6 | 57.6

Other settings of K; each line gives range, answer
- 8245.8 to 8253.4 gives 55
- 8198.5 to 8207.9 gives 51.9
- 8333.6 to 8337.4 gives 57.4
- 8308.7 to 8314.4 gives 53.6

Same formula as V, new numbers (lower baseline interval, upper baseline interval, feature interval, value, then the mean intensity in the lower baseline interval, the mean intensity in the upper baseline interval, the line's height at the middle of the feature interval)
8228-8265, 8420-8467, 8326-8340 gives -0.02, 53.2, 59.1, 55.8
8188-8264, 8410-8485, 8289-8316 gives 0.02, 52.8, 58.5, 54.8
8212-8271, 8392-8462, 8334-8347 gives -0.03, 53.8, 57.8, 55.9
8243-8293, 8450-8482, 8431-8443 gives -0.05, 54.2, 58.4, 57.8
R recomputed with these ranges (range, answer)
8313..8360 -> 56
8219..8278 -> 54.1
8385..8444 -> 57.7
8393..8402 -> 55.6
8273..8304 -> 53.6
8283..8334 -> 54.1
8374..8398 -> 58.3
